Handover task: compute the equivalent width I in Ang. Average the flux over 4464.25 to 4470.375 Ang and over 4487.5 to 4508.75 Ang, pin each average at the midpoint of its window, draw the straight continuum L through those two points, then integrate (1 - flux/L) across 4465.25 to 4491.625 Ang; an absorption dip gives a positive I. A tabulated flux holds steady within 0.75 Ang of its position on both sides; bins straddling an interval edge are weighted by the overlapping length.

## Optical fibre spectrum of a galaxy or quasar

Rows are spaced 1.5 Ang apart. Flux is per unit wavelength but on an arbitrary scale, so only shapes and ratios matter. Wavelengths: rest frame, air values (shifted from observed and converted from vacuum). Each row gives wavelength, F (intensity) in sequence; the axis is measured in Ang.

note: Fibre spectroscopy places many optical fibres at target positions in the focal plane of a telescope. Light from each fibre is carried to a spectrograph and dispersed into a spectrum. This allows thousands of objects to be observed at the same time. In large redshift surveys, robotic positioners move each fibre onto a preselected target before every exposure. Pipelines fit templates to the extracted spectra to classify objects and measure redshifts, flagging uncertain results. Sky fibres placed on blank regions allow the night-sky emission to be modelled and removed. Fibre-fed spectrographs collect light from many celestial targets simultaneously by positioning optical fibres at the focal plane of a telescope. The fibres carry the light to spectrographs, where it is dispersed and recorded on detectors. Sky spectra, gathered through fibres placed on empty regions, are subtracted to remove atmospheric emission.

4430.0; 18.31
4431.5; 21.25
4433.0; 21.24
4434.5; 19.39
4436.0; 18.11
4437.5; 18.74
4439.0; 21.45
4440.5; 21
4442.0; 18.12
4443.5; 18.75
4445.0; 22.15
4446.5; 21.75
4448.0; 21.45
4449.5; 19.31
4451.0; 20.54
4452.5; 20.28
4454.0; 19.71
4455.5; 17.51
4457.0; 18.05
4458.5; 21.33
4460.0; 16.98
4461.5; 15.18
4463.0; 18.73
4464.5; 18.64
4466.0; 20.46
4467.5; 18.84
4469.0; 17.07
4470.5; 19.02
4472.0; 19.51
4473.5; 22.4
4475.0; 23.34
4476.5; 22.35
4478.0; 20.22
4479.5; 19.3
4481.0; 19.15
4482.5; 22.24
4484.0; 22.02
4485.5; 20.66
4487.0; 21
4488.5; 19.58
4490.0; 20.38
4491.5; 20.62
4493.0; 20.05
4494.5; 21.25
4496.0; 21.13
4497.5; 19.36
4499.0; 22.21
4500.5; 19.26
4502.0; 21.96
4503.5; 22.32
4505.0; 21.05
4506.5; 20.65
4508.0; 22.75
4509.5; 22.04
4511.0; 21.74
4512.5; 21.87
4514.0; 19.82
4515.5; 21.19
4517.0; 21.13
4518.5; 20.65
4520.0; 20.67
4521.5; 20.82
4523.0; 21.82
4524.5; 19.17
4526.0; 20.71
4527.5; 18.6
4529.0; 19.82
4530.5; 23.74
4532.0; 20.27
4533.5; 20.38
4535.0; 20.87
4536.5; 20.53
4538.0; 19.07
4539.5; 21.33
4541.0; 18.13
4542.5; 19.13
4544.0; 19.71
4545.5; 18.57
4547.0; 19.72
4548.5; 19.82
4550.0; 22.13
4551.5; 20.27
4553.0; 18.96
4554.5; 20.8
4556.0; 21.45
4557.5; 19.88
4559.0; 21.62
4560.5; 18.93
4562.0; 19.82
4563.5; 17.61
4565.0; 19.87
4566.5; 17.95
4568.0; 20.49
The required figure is -1.2 Ang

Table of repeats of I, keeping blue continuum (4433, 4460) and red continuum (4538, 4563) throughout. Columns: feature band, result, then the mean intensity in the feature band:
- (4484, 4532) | -2.43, 20.9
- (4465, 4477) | -0.27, 20.3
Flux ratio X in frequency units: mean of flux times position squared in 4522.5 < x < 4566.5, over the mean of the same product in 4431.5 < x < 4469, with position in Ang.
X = 1.07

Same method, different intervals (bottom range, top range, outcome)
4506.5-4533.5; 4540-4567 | 0.95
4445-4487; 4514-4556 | 1.05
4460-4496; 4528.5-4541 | 1.05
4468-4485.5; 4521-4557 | 1.01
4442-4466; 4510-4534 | 1.11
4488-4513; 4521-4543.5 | 0.98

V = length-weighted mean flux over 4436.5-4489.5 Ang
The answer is 19.9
